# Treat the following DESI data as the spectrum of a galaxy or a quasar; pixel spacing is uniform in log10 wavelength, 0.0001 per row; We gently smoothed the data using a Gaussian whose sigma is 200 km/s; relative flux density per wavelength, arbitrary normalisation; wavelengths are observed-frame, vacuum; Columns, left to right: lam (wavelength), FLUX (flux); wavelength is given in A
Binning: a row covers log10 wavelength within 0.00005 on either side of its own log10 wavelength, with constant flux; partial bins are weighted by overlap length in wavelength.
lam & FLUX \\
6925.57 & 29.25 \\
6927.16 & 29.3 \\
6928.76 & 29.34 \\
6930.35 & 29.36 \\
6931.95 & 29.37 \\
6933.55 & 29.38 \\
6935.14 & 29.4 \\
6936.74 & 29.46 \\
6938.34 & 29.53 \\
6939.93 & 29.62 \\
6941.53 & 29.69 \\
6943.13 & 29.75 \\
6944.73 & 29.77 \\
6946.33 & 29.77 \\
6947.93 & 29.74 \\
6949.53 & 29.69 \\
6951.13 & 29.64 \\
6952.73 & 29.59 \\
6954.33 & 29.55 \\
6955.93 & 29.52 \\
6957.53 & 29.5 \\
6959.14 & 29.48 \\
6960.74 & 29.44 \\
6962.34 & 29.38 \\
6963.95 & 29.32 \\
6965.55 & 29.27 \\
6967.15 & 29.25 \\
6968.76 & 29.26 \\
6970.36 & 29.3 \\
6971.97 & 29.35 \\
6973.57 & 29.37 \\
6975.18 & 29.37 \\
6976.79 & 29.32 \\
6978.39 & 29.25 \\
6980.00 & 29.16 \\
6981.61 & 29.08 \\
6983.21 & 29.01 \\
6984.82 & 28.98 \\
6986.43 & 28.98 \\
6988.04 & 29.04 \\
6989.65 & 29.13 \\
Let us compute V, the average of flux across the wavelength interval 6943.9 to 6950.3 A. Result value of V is 29.7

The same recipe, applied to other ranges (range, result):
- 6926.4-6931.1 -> 29.3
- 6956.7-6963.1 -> 29.4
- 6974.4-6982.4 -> 29.2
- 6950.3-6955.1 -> 29.6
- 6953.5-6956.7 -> 29.6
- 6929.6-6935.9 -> 29.4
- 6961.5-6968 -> 29.3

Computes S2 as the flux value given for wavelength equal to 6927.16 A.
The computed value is 29.3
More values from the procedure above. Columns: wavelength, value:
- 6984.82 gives 28.98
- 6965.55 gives 29.27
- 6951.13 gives 29.64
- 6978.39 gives 29.25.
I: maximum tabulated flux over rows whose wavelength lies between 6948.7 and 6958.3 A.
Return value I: 29.69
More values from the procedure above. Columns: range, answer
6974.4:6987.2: 29.37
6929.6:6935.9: 29.4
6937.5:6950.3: 29.77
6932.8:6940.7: 29.62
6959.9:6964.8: 29.44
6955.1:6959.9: 29.52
